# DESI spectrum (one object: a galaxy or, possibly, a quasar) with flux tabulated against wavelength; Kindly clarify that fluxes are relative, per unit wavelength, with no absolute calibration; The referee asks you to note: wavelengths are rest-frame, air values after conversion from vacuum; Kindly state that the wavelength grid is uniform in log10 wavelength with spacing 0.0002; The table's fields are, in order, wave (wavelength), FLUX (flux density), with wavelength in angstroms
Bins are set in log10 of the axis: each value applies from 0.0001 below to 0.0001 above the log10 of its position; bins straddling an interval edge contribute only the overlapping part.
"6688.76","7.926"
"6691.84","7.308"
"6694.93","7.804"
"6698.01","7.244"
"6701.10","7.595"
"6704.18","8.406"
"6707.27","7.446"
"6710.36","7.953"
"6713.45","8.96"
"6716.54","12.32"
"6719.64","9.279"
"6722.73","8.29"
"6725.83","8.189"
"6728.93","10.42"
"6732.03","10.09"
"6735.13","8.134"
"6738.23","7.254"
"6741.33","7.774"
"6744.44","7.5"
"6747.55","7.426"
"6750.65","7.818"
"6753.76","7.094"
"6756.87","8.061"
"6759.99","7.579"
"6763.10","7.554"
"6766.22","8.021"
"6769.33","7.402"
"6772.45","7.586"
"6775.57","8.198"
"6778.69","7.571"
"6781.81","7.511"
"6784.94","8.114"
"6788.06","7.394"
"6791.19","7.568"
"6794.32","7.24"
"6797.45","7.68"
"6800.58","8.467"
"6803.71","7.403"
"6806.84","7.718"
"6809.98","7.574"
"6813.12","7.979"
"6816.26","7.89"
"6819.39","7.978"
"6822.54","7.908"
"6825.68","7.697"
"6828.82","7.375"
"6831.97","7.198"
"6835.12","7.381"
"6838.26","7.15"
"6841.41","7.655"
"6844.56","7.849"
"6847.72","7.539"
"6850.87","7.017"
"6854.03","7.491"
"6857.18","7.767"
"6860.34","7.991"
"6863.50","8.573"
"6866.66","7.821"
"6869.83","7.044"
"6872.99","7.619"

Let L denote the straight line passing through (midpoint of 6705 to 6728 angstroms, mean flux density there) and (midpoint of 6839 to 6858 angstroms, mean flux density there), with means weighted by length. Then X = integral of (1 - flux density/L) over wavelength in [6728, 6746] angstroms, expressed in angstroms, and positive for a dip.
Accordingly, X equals 0.6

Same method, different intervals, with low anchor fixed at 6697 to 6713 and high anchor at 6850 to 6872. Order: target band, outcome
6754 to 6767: 0.1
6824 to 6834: 0.4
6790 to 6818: 0.1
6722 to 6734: -2.3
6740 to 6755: 0.5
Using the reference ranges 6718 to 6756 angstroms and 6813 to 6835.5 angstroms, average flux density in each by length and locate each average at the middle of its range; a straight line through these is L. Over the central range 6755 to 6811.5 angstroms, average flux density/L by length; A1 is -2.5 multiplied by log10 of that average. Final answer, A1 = 0.04 mag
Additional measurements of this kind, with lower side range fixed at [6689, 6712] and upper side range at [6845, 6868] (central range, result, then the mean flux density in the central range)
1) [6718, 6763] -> -0.07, 8.19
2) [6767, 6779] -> 0.00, 7.73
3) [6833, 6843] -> 0.05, 7.39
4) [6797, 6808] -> -0.02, 7.84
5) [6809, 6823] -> -0.02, 7.87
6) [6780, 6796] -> 0.02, 7.56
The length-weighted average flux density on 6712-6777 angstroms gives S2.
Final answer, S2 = 8.33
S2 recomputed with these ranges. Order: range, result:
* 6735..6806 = 7.66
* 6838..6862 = 7.58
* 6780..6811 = 7.67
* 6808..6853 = 7.58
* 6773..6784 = 7.76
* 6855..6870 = 7.9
